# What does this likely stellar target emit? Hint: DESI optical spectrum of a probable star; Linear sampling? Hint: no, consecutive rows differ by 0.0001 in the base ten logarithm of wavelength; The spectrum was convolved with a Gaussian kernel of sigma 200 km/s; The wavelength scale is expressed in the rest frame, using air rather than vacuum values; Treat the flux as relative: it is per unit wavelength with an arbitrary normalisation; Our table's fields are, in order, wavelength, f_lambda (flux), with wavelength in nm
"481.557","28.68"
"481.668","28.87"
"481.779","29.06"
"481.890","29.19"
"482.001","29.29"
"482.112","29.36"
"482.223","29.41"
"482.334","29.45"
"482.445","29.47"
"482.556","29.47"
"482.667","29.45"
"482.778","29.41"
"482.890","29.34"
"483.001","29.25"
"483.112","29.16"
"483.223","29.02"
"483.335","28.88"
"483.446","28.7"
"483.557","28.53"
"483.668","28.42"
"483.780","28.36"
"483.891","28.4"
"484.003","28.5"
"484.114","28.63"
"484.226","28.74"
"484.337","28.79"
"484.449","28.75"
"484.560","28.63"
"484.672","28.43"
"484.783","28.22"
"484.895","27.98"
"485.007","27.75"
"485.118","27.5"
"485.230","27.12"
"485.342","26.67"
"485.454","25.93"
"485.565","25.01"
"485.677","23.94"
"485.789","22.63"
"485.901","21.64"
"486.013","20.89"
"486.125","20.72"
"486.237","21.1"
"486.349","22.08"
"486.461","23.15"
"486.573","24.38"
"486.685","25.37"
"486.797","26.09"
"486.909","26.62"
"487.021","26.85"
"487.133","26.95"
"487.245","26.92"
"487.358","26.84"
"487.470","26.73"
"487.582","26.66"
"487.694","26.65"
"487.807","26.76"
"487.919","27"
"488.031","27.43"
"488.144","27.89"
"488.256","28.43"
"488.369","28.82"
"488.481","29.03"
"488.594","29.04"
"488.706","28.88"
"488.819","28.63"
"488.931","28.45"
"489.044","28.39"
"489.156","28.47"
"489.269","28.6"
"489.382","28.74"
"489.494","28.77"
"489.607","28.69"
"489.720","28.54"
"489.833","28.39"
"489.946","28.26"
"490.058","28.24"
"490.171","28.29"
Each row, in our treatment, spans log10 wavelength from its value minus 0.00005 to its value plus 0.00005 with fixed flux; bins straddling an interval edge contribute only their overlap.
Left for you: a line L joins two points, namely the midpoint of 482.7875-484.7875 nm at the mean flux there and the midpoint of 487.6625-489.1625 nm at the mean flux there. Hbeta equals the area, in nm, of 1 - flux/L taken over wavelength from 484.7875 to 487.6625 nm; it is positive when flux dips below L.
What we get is 0.33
